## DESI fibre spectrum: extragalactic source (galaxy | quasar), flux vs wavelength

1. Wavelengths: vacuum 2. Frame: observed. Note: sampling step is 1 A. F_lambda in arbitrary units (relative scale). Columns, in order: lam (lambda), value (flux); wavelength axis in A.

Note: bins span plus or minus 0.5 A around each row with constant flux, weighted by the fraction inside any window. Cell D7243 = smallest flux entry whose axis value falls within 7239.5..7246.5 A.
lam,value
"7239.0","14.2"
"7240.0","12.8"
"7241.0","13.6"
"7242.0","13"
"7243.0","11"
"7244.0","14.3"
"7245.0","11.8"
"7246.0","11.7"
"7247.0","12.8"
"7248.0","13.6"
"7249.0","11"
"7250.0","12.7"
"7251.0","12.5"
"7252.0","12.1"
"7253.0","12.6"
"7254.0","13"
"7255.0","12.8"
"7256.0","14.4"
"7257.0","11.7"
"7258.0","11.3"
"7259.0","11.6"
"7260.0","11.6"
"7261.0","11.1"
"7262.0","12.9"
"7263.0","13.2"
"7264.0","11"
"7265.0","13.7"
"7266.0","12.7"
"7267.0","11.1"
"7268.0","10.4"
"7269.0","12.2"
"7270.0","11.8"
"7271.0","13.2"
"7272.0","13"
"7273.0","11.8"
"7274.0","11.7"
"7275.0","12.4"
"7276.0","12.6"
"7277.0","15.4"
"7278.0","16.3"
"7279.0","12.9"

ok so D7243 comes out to 11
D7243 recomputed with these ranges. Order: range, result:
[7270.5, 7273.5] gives 11.8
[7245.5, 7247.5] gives 11.7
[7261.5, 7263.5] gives 12.9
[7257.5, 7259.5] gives 11.3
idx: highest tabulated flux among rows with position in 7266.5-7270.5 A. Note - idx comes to 12.2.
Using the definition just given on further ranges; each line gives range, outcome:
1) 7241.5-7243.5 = 13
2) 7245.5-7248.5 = 13.6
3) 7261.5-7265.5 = 13.7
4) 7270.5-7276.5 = 13.2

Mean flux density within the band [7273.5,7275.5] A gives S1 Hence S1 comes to 12.1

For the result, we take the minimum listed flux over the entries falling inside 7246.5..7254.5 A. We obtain 11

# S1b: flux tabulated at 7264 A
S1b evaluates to 11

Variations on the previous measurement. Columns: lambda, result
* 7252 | 12.1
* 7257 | 11.7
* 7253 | 12.6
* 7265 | 13.7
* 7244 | 14.3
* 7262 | 12.9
